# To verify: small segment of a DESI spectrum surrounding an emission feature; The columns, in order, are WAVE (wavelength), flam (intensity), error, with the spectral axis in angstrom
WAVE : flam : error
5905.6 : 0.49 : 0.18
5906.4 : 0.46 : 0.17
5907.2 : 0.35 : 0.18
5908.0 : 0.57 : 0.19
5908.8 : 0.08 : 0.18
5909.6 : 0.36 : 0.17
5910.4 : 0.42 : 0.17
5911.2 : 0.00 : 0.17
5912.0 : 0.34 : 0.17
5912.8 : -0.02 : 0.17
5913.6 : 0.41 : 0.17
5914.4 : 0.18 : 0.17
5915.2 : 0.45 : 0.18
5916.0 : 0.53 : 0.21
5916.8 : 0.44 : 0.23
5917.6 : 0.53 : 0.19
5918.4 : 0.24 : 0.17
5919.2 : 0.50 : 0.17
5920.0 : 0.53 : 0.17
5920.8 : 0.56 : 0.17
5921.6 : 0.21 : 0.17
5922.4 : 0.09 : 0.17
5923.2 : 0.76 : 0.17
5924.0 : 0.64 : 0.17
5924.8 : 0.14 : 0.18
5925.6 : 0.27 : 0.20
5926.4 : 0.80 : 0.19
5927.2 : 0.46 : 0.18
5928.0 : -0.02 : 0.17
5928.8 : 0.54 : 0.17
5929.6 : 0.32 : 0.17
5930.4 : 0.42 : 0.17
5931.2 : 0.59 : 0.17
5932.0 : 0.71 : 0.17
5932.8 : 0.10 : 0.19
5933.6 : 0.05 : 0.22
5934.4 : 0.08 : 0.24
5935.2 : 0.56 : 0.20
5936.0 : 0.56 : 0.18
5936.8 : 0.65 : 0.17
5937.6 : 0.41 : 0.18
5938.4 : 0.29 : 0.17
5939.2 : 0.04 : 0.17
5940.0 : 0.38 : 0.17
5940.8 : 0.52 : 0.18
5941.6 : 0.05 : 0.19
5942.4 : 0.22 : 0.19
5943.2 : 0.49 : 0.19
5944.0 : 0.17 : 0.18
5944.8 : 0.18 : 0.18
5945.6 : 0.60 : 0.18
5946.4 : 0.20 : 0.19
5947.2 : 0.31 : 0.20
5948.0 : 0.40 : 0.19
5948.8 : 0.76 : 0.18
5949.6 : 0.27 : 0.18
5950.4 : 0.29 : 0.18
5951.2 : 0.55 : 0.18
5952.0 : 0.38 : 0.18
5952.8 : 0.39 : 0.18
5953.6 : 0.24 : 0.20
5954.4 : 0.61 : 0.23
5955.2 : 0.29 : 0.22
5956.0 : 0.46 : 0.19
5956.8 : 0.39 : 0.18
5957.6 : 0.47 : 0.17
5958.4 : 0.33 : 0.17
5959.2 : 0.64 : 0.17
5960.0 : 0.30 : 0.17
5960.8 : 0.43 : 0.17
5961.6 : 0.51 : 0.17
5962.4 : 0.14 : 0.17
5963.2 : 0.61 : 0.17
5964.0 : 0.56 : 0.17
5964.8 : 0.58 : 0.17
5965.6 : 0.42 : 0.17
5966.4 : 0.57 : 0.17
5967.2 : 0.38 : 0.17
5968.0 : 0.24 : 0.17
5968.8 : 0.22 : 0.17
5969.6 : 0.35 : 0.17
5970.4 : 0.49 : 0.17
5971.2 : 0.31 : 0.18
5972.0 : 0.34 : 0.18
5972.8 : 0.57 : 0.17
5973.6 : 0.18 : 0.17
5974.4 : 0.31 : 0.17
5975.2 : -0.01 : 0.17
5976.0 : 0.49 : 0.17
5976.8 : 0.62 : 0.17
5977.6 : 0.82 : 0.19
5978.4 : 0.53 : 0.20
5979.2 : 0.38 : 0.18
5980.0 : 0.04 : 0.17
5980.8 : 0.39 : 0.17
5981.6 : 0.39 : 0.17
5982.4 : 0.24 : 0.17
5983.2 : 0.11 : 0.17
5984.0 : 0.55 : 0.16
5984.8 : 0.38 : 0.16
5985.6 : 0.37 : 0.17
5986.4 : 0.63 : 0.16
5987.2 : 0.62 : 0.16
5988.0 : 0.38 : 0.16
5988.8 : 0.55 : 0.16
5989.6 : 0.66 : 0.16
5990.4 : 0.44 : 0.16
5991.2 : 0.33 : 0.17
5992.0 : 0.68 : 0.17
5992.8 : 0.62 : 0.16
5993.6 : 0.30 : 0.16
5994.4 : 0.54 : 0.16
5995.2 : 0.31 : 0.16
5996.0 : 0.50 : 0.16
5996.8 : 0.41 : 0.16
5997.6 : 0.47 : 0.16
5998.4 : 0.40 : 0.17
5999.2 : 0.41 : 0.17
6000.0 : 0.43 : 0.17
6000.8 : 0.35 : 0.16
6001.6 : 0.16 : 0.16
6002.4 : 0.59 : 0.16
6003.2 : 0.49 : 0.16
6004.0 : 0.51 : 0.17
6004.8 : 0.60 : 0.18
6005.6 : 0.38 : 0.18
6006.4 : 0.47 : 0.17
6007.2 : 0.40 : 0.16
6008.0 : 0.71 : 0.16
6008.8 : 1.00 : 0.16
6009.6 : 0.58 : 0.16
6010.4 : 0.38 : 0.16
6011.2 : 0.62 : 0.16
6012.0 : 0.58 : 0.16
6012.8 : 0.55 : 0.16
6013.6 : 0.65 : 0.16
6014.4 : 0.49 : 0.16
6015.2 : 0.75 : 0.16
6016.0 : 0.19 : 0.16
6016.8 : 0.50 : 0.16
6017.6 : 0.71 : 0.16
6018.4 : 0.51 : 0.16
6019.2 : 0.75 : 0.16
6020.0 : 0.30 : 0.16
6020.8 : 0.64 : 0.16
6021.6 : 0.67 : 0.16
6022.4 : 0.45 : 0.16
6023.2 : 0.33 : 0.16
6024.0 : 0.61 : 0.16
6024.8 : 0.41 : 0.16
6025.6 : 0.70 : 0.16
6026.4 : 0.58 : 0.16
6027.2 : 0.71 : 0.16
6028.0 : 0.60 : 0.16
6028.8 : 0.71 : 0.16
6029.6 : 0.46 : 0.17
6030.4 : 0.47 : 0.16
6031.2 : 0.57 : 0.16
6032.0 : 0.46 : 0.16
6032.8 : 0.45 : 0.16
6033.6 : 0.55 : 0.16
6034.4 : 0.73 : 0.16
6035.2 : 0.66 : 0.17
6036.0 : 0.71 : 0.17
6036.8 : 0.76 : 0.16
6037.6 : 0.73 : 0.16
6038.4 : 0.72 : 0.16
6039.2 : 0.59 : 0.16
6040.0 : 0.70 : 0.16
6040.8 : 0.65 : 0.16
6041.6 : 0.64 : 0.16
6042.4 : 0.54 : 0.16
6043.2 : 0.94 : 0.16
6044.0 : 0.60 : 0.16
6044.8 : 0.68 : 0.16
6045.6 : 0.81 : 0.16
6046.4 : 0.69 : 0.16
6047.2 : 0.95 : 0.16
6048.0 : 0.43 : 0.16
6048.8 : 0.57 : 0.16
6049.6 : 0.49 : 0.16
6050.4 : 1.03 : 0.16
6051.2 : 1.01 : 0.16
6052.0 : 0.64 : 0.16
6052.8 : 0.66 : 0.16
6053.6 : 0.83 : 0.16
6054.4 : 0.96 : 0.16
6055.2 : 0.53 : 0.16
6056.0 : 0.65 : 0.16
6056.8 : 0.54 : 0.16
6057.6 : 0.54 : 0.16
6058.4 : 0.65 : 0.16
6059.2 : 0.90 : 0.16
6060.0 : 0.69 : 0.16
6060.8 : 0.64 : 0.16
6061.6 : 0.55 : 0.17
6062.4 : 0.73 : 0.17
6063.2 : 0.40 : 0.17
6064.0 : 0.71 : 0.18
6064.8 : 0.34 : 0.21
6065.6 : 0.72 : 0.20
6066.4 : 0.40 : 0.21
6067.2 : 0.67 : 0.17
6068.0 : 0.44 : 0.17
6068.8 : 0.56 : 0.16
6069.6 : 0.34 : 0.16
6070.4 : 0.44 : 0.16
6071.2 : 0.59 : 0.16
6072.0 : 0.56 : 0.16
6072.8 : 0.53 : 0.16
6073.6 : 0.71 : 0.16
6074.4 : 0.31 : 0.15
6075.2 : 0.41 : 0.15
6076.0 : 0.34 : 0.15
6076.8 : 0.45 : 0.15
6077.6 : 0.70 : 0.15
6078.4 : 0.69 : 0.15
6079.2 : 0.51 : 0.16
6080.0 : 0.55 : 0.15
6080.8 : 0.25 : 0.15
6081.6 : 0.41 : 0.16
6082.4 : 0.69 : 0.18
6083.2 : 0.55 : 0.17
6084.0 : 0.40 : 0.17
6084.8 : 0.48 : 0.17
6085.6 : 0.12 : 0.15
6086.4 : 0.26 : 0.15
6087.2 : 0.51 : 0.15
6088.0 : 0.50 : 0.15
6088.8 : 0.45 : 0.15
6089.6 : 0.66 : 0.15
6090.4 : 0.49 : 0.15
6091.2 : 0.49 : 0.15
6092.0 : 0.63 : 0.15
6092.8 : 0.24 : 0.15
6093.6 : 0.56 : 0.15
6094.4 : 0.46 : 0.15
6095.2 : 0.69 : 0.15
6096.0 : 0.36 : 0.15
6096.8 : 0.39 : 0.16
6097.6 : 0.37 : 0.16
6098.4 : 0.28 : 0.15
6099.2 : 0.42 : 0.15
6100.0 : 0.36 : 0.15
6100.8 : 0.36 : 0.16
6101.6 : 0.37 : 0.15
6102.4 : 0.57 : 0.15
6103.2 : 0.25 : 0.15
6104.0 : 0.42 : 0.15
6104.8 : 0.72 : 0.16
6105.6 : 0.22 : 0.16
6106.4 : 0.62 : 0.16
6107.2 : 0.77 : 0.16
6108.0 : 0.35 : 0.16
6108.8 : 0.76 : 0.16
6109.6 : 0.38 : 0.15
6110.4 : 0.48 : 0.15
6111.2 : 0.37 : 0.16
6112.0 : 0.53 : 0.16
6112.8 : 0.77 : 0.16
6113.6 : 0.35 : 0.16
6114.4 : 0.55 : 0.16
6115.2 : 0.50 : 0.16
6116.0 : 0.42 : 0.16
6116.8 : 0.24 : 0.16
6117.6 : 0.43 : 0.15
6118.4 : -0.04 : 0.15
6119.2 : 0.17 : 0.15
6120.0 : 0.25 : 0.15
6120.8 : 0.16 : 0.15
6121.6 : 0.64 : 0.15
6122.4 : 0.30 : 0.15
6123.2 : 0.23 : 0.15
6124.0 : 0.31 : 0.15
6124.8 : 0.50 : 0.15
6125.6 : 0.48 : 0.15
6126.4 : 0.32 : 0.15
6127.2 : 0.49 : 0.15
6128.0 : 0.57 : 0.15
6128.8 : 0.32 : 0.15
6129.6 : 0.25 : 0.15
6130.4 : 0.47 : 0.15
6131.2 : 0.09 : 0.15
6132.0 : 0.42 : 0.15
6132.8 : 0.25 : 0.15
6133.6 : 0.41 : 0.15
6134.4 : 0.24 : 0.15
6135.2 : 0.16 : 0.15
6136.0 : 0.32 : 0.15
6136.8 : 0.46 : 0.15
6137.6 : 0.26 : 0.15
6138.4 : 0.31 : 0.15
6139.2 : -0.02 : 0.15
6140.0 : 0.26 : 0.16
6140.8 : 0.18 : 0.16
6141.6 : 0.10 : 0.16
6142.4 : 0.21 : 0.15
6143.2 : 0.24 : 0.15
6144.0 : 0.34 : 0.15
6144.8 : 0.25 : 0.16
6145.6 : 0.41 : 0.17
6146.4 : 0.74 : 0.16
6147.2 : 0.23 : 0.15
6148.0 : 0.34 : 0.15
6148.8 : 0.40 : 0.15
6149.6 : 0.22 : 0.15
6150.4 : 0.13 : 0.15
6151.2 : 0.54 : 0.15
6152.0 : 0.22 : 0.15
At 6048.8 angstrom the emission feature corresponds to Mg II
